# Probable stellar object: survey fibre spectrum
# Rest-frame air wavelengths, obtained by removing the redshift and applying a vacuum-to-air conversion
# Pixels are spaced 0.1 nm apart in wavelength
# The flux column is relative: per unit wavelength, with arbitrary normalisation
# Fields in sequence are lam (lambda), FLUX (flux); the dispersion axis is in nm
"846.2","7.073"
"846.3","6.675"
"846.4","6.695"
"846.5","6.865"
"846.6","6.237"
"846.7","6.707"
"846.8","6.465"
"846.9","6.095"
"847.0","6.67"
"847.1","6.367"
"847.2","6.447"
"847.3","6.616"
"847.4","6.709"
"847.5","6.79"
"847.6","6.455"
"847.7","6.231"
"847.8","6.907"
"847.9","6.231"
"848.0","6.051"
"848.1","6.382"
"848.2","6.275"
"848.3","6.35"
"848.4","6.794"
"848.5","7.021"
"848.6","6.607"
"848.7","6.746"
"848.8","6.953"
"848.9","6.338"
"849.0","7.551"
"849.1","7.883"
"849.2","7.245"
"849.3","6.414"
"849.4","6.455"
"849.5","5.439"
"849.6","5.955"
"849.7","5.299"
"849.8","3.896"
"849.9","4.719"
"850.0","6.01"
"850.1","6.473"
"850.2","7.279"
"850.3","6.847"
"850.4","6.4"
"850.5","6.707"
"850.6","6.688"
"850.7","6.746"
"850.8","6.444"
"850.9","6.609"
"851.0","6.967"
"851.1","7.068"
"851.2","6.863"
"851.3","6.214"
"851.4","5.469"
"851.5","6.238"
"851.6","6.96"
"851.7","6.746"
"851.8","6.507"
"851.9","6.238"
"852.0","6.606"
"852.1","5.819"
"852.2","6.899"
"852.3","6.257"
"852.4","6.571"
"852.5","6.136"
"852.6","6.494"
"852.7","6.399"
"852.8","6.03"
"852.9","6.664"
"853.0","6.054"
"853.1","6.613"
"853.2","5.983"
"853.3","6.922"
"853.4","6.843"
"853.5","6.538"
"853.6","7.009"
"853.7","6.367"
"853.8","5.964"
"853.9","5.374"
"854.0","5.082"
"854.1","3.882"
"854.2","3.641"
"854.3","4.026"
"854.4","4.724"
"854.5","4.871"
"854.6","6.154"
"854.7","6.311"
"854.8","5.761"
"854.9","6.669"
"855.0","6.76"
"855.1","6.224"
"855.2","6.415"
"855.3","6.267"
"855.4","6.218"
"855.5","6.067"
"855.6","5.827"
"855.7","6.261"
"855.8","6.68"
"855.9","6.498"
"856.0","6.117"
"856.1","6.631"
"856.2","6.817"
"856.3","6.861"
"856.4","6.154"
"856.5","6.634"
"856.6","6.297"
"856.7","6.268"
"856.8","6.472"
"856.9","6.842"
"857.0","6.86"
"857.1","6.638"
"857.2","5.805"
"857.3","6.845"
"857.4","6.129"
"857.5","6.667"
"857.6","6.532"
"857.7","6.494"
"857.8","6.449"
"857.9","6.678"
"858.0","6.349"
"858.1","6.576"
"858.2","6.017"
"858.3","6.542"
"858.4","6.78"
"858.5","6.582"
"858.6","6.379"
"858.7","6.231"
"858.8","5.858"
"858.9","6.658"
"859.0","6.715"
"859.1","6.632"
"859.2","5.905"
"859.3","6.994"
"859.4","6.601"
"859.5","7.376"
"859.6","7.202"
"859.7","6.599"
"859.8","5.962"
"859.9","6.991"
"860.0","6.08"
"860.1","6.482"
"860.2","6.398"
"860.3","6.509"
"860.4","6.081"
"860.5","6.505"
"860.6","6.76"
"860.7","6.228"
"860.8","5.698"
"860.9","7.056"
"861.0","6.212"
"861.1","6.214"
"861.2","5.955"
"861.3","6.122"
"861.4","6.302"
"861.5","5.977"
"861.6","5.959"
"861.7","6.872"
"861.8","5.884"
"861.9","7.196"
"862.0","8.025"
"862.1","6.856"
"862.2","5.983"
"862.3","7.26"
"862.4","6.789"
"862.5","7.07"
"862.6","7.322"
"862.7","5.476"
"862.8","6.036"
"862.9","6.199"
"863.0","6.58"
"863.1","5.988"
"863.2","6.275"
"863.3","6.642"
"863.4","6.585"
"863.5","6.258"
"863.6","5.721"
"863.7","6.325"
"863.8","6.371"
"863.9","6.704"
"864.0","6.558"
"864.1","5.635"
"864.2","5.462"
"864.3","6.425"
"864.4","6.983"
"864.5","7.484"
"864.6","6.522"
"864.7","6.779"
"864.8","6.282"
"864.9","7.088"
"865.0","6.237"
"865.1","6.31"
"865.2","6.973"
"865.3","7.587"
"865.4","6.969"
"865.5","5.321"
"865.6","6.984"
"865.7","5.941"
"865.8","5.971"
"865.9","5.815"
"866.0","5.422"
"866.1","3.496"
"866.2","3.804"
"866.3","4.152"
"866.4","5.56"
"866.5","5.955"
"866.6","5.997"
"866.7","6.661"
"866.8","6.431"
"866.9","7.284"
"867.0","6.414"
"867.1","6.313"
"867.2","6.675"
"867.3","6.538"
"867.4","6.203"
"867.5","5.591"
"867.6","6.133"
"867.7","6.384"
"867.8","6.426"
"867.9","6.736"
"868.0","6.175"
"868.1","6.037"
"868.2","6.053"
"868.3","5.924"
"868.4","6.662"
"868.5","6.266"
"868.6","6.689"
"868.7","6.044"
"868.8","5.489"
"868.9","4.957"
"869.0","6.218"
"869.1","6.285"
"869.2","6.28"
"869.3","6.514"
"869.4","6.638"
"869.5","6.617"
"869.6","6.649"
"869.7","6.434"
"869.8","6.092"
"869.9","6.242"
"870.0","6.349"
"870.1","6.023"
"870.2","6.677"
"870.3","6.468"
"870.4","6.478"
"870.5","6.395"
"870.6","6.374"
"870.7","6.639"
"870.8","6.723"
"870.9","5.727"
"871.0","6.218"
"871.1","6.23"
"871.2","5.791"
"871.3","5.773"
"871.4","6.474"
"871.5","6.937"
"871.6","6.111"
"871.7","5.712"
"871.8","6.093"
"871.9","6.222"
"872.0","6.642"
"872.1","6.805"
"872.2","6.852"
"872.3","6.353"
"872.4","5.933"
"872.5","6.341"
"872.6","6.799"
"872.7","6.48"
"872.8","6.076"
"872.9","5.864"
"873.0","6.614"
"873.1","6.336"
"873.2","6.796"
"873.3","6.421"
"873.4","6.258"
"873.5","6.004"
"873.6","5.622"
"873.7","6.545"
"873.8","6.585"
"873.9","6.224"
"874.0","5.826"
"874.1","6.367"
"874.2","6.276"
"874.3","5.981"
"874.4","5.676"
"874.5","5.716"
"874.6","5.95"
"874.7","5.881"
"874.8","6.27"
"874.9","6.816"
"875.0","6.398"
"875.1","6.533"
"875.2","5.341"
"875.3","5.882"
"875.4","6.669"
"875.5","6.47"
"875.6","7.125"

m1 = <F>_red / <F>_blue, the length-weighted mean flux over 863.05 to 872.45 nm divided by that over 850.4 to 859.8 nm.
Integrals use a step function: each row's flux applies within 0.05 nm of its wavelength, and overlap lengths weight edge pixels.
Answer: 1.0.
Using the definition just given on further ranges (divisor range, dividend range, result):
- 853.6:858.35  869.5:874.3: 1.03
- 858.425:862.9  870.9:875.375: 0.96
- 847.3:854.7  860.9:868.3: 1.00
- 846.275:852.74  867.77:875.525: 0.97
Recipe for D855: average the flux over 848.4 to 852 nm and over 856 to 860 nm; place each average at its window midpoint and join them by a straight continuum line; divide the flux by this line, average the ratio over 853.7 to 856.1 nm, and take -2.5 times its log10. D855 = 0.131 mag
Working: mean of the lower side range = 6.46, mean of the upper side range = 6.53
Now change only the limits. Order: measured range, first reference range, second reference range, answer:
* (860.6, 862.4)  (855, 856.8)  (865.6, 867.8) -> -0.061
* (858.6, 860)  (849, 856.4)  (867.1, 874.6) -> -0.057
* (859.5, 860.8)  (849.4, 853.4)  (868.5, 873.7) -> -0.030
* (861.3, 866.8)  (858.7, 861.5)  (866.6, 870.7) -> 0.018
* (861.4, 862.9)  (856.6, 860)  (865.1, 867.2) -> -0.058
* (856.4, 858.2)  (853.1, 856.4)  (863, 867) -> -0.074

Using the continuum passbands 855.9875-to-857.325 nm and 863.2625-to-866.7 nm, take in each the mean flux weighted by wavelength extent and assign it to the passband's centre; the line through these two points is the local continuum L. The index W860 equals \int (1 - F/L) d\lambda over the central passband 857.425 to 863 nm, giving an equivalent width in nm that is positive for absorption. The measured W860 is -0.12 nm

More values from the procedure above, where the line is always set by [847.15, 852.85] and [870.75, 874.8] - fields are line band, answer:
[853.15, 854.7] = 0.20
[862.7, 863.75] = 0.02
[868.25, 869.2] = 0.03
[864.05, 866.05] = -0.03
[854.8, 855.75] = 0.02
